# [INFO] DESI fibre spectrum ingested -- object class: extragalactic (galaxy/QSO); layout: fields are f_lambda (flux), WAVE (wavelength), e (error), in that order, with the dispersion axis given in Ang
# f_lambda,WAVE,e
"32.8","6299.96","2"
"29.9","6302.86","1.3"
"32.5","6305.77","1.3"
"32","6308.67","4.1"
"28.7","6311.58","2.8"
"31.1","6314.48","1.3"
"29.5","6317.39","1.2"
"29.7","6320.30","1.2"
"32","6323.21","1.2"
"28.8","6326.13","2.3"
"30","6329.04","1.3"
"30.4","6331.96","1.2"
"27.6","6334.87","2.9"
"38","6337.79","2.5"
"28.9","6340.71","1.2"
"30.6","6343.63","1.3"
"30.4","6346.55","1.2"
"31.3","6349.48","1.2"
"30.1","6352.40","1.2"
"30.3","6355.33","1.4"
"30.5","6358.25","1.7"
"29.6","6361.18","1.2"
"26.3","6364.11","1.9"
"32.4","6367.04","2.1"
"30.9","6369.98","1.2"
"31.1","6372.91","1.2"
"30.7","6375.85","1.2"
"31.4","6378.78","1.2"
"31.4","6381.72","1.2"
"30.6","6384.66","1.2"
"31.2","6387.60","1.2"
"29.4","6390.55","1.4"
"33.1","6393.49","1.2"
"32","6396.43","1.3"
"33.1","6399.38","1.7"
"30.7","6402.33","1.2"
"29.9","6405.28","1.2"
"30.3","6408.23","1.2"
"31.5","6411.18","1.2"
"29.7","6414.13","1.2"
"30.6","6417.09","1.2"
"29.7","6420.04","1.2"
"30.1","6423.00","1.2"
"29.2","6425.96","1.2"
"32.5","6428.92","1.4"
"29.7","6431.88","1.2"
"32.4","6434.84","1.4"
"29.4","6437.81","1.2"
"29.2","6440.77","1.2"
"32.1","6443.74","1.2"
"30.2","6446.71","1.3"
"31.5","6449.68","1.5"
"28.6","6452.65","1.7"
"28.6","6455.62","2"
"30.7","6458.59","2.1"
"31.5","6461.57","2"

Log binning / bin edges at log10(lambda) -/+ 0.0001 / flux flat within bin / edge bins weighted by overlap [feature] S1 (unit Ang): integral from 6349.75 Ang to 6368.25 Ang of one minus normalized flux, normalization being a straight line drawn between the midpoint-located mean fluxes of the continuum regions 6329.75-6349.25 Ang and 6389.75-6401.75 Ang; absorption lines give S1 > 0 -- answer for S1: 0.8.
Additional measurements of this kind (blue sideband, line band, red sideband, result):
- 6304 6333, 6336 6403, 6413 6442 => -1.46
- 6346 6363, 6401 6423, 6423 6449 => 0.12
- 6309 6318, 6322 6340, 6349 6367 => -0.63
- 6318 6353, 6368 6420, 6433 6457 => -1.00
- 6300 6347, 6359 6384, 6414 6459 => 0.03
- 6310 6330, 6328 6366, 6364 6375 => 0.02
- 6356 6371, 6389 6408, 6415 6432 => -0.72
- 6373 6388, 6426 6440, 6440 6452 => 0.01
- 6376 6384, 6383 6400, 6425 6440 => -0.22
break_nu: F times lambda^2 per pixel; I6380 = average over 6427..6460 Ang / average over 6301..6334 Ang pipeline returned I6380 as 1.0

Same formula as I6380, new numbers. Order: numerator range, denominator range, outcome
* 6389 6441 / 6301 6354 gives 1.03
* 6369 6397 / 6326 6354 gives 1.03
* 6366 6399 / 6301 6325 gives 1.04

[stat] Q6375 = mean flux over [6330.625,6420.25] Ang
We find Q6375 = 30.8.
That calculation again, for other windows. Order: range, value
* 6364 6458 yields 30.7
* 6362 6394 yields 30.7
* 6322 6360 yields 30.7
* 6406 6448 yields 30.5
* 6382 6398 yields 31.3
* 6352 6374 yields 30.1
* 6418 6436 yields 30.6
